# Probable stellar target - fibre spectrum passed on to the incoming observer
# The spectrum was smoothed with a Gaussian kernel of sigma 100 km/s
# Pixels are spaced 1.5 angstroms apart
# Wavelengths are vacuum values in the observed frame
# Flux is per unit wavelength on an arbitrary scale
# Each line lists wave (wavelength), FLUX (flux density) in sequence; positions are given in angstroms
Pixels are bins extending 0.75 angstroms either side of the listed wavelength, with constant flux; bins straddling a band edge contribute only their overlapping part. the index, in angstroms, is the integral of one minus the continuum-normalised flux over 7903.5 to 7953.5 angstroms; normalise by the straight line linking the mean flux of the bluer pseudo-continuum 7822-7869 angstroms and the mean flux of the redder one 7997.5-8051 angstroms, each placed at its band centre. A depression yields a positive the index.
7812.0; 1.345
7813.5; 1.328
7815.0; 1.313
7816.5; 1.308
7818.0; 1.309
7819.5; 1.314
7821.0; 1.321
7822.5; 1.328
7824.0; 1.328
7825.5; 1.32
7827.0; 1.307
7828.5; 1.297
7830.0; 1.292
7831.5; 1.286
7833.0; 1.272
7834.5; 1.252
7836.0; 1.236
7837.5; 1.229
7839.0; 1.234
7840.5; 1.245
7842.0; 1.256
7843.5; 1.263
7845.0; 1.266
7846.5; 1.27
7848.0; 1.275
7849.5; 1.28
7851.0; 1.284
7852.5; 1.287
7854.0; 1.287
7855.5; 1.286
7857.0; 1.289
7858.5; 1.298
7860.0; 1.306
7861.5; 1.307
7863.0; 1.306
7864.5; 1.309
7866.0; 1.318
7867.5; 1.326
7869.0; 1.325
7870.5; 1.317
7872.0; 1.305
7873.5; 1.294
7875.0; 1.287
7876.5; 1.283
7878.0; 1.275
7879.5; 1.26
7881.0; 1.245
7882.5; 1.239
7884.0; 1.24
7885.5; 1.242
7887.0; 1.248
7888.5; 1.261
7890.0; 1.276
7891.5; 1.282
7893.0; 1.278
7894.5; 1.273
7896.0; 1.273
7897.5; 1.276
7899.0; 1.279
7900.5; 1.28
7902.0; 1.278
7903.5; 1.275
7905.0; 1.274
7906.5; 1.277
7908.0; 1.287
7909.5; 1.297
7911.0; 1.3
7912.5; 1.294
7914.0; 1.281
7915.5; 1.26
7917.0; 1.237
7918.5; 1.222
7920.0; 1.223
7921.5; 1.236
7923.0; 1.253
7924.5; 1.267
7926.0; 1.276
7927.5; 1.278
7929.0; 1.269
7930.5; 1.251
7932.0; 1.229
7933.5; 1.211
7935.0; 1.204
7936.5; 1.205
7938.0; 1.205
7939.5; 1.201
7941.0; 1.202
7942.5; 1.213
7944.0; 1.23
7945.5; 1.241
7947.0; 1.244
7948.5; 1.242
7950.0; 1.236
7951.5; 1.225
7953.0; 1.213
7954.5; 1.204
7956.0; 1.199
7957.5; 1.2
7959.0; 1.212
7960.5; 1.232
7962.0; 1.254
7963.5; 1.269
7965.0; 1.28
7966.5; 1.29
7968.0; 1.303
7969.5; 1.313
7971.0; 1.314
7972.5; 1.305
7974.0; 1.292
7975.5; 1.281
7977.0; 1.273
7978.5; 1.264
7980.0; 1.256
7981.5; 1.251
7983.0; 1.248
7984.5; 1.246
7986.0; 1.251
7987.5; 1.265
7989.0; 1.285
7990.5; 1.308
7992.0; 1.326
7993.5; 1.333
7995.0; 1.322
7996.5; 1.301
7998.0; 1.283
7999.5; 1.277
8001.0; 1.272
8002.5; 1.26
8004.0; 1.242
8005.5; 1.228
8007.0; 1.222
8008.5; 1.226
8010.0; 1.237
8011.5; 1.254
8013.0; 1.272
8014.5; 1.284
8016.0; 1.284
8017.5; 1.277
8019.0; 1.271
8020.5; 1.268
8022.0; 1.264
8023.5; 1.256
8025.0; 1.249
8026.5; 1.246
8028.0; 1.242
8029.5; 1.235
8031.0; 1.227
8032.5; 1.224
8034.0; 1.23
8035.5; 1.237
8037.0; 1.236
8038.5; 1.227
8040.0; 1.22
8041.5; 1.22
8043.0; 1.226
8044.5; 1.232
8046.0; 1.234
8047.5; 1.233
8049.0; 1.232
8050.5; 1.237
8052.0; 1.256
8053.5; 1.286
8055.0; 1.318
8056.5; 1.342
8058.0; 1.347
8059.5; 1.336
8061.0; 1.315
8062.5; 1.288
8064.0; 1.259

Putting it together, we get 0.9 angstroms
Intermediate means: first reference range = 1.29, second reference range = 1.25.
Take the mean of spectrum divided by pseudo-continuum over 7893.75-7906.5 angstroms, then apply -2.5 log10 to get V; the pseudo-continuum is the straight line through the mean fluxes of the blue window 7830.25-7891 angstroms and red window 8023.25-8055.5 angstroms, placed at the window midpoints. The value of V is -0.006 mag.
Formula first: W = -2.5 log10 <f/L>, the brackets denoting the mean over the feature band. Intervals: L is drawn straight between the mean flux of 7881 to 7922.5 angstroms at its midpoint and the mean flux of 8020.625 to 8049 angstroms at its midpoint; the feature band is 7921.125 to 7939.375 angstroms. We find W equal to 0.02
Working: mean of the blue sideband 1.27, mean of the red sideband 1.24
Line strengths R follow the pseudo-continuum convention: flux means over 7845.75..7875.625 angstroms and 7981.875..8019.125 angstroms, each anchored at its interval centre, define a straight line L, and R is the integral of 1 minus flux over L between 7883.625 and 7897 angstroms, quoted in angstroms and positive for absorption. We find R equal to 0.3 angstroms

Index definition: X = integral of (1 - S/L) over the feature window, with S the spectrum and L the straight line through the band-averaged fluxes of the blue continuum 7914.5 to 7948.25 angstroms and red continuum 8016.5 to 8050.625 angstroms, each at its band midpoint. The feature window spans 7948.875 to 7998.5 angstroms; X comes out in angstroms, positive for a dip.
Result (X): -1.2 angstroms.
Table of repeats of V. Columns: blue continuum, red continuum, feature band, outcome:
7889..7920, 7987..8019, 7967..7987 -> 0.00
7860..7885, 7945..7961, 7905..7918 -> -0.02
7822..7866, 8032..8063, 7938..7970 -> 0.03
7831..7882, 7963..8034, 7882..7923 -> 0.01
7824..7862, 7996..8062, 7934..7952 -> 0.04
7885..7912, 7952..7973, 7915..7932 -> 0.01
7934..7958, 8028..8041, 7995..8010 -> -0.03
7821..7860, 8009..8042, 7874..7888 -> 0.01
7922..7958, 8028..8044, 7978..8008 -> -0.04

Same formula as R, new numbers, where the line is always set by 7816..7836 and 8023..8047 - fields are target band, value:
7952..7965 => 0.3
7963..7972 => -0.3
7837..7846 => 0.3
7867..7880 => -0.1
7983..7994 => -0.3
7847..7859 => 0.1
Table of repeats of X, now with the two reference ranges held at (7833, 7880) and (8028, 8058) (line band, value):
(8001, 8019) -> 0.0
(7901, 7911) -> -0.1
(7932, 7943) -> 0.5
